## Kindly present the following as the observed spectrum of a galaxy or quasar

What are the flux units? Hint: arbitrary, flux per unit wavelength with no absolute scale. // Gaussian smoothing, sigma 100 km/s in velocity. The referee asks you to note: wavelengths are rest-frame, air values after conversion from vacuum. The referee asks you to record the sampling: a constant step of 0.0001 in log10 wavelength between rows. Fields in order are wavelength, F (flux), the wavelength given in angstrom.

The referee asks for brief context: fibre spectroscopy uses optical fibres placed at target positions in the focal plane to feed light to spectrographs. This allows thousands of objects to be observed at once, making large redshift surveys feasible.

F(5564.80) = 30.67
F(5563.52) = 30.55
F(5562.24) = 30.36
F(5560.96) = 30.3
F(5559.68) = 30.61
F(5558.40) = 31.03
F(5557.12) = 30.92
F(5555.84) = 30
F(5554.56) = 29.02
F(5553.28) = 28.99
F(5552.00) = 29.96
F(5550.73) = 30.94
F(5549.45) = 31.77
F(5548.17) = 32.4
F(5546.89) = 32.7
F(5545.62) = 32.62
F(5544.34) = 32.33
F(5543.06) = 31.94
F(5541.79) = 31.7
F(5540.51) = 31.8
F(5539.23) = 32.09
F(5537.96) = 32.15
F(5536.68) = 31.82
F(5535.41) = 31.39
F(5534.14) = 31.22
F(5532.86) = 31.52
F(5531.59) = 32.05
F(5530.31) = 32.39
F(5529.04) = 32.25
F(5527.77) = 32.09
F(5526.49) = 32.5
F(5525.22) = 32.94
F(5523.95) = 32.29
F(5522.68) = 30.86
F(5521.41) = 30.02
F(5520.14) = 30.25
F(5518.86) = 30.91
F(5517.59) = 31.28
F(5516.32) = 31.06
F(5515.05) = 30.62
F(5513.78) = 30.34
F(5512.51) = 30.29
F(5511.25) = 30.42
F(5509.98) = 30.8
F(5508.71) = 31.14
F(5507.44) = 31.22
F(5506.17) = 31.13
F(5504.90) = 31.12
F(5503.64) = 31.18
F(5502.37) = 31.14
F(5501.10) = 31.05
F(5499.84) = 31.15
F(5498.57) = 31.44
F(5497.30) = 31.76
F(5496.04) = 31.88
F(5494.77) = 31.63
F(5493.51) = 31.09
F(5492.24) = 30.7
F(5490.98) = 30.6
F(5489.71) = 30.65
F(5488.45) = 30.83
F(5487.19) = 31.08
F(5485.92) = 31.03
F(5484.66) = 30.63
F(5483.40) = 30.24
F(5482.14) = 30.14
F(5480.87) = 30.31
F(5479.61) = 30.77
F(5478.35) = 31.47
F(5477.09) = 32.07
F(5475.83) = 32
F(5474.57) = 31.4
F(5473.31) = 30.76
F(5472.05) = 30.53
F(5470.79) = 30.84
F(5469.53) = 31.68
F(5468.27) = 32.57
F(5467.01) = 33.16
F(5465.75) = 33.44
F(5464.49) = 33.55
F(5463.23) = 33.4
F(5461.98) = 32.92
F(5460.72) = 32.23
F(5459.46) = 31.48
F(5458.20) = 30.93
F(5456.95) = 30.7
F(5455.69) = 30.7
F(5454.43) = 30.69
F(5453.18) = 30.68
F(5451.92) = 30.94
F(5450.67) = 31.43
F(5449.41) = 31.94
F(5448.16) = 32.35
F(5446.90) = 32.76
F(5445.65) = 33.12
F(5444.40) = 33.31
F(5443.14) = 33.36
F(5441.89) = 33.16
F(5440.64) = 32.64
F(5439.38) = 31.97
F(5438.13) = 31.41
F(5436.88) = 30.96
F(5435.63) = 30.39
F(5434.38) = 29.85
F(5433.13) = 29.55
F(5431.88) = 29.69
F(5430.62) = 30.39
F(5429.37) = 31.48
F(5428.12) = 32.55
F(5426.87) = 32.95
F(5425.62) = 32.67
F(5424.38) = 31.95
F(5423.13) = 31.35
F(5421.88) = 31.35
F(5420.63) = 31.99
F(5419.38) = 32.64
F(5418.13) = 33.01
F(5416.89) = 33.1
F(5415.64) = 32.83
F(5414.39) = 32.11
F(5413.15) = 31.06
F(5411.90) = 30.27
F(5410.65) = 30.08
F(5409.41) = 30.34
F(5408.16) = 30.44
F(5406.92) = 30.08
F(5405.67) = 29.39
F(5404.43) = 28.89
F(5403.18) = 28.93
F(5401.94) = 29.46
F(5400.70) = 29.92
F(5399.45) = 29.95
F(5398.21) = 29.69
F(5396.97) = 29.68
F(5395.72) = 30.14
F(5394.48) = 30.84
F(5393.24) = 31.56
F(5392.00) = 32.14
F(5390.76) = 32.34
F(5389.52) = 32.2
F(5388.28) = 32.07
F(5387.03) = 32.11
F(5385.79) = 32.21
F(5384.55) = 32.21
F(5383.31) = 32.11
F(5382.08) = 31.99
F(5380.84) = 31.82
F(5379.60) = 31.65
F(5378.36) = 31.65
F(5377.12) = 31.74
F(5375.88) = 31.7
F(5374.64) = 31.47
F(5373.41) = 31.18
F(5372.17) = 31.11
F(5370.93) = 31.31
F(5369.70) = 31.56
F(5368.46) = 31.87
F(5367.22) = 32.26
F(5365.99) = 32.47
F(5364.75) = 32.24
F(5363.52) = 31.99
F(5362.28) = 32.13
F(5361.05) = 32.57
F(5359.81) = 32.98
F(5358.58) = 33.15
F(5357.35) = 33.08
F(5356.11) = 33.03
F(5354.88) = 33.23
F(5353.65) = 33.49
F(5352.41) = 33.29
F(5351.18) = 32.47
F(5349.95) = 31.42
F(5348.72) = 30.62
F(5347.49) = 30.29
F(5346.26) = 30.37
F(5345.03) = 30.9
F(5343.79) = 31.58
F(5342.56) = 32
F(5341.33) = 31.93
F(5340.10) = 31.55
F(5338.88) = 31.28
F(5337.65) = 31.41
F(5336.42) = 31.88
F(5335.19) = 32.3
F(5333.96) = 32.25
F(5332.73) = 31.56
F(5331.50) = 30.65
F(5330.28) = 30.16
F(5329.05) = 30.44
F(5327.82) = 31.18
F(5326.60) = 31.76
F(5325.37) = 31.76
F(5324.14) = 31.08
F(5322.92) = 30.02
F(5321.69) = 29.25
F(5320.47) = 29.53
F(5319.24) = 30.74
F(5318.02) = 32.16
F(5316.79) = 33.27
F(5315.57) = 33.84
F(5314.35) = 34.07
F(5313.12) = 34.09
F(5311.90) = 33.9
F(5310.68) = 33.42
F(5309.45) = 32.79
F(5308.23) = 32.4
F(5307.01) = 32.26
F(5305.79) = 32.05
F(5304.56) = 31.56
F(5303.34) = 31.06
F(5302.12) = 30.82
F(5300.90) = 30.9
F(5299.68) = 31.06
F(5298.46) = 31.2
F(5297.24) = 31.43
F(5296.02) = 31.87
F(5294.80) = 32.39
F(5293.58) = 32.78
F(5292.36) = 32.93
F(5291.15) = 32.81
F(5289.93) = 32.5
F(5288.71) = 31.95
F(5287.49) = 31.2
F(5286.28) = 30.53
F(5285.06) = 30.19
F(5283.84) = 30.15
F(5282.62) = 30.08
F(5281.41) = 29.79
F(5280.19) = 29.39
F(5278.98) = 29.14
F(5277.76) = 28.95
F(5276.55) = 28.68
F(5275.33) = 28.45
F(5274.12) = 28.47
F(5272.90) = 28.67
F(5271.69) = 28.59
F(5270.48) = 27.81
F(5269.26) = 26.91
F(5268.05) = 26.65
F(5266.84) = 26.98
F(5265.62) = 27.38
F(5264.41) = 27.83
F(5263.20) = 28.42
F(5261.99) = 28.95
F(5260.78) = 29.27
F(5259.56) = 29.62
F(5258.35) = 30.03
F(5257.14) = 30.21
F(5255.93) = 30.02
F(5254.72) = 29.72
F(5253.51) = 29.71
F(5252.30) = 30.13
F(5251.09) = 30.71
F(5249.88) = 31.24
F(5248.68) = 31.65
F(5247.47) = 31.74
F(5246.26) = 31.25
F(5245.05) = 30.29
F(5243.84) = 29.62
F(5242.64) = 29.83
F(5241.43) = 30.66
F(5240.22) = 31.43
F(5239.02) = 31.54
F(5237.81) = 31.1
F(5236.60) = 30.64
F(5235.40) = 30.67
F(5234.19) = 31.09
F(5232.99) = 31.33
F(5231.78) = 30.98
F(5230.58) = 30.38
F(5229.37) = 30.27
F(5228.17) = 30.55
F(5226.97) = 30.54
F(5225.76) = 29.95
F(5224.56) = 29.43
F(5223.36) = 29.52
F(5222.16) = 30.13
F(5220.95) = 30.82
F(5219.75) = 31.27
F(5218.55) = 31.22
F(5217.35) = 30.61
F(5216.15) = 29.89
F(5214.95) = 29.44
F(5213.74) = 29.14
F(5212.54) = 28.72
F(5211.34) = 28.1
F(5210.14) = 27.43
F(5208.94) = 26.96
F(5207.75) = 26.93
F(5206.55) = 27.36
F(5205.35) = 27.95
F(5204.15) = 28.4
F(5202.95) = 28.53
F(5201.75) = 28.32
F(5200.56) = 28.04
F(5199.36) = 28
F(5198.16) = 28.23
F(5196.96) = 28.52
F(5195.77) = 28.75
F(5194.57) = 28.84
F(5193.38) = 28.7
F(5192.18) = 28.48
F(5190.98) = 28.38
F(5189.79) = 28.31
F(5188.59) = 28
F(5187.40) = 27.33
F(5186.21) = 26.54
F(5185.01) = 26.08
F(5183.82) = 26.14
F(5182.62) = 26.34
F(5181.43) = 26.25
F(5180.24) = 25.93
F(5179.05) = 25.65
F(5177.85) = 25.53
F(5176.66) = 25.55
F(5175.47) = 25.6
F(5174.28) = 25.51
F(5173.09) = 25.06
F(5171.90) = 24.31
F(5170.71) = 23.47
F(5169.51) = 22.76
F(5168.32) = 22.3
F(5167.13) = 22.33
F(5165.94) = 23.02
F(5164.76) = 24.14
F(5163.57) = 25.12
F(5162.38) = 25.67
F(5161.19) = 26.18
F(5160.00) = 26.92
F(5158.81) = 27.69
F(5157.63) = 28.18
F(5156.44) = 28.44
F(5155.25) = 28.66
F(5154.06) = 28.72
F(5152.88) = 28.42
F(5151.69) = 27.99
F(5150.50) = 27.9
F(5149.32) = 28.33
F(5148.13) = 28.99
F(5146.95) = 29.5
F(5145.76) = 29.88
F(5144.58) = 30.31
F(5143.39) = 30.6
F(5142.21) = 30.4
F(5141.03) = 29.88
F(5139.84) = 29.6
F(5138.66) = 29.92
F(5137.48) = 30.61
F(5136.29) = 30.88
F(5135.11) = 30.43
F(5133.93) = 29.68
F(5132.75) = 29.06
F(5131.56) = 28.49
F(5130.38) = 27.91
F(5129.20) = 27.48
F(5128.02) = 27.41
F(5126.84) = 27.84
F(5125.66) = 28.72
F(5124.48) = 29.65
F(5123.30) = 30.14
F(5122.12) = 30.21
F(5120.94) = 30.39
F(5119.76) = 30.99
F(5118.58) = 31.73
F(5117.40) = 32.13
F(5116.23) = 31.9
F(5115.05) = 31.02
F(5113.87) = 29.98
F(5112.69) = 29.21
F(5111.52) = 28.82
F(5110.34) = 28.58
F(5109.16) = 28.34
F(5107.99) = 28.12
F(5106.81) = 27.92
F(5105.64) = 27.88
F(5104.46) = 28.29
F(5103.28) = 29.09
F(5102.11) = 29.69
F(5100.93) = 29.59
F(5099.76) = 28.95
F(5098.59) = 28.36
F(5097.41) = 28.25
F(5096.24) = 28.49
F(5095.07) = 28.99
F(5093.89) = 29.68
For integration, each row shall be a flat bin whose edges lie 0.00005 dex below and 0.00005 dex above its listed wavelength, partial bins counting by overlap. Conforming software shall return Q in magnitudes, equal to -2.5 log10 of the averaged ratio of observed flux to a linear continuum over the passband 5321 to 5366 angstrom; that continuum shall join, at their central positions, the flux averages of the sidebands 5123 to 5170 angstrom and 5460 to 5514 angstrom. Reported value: -0.06 mag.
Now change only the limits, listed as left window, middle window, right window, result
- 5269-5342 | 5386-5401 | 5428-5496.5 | 0.008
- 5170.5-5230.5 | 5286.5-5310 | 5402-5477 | -0.085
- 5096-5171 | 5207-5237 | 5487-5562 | -0.027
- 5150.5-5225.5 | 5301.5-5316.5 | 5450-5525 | -0.133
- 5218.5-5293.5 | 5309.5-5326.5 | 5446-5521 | -0.059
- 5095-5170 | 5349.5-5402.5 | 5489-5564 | -0.056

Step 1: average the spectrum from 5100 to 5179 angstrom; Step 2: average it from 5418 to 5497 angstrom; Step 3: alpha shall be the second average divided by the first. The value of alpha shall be 1.12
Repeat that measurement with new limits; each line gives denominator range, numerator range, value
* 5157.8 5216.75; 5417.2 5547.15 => 1.18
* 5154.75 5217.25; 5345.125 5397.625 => 1.19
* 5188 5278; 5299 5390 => 1.09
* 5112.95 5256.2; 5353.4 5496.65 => 1.10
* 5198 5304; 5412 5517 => 1.05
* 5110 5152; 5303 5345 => 1.07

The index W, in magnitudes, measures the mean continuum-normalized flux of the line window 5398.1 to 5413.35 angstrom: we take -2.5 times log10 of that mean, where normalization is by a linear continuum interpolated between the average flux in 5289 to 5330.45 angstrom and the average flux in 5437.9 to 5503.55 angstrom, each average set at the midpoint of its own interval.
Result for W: 0.07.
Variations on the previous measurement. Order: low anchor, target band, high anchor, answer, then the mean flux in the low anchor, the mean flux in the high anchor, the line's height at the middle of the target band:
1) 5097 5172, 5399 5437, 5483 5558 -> -0.016 mag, 28.4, 31.2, 30.5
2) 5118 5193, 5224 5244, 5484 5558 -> -0.081 mag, 27.6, 31.3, 28.4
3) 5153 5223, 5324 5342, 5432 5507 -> -0.071 mag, 27.2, 31.5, 29.4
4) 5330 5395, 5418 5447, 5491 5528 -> -0.009 mag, 31.9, 31.2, 31.5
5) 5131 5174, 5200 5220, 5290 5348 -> 0.012 mag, 27.6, 31.7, 29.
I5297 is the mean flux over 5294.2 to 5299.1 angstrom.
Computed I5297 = 31.7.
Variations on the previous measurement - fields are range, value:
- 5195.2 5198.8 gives 28.5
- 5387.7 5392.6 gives 32.2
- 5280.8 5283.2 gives 30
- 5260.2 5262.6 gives 29.1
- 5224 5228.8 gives 30.2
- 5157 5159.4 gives 28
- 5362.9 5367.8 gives 32.3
